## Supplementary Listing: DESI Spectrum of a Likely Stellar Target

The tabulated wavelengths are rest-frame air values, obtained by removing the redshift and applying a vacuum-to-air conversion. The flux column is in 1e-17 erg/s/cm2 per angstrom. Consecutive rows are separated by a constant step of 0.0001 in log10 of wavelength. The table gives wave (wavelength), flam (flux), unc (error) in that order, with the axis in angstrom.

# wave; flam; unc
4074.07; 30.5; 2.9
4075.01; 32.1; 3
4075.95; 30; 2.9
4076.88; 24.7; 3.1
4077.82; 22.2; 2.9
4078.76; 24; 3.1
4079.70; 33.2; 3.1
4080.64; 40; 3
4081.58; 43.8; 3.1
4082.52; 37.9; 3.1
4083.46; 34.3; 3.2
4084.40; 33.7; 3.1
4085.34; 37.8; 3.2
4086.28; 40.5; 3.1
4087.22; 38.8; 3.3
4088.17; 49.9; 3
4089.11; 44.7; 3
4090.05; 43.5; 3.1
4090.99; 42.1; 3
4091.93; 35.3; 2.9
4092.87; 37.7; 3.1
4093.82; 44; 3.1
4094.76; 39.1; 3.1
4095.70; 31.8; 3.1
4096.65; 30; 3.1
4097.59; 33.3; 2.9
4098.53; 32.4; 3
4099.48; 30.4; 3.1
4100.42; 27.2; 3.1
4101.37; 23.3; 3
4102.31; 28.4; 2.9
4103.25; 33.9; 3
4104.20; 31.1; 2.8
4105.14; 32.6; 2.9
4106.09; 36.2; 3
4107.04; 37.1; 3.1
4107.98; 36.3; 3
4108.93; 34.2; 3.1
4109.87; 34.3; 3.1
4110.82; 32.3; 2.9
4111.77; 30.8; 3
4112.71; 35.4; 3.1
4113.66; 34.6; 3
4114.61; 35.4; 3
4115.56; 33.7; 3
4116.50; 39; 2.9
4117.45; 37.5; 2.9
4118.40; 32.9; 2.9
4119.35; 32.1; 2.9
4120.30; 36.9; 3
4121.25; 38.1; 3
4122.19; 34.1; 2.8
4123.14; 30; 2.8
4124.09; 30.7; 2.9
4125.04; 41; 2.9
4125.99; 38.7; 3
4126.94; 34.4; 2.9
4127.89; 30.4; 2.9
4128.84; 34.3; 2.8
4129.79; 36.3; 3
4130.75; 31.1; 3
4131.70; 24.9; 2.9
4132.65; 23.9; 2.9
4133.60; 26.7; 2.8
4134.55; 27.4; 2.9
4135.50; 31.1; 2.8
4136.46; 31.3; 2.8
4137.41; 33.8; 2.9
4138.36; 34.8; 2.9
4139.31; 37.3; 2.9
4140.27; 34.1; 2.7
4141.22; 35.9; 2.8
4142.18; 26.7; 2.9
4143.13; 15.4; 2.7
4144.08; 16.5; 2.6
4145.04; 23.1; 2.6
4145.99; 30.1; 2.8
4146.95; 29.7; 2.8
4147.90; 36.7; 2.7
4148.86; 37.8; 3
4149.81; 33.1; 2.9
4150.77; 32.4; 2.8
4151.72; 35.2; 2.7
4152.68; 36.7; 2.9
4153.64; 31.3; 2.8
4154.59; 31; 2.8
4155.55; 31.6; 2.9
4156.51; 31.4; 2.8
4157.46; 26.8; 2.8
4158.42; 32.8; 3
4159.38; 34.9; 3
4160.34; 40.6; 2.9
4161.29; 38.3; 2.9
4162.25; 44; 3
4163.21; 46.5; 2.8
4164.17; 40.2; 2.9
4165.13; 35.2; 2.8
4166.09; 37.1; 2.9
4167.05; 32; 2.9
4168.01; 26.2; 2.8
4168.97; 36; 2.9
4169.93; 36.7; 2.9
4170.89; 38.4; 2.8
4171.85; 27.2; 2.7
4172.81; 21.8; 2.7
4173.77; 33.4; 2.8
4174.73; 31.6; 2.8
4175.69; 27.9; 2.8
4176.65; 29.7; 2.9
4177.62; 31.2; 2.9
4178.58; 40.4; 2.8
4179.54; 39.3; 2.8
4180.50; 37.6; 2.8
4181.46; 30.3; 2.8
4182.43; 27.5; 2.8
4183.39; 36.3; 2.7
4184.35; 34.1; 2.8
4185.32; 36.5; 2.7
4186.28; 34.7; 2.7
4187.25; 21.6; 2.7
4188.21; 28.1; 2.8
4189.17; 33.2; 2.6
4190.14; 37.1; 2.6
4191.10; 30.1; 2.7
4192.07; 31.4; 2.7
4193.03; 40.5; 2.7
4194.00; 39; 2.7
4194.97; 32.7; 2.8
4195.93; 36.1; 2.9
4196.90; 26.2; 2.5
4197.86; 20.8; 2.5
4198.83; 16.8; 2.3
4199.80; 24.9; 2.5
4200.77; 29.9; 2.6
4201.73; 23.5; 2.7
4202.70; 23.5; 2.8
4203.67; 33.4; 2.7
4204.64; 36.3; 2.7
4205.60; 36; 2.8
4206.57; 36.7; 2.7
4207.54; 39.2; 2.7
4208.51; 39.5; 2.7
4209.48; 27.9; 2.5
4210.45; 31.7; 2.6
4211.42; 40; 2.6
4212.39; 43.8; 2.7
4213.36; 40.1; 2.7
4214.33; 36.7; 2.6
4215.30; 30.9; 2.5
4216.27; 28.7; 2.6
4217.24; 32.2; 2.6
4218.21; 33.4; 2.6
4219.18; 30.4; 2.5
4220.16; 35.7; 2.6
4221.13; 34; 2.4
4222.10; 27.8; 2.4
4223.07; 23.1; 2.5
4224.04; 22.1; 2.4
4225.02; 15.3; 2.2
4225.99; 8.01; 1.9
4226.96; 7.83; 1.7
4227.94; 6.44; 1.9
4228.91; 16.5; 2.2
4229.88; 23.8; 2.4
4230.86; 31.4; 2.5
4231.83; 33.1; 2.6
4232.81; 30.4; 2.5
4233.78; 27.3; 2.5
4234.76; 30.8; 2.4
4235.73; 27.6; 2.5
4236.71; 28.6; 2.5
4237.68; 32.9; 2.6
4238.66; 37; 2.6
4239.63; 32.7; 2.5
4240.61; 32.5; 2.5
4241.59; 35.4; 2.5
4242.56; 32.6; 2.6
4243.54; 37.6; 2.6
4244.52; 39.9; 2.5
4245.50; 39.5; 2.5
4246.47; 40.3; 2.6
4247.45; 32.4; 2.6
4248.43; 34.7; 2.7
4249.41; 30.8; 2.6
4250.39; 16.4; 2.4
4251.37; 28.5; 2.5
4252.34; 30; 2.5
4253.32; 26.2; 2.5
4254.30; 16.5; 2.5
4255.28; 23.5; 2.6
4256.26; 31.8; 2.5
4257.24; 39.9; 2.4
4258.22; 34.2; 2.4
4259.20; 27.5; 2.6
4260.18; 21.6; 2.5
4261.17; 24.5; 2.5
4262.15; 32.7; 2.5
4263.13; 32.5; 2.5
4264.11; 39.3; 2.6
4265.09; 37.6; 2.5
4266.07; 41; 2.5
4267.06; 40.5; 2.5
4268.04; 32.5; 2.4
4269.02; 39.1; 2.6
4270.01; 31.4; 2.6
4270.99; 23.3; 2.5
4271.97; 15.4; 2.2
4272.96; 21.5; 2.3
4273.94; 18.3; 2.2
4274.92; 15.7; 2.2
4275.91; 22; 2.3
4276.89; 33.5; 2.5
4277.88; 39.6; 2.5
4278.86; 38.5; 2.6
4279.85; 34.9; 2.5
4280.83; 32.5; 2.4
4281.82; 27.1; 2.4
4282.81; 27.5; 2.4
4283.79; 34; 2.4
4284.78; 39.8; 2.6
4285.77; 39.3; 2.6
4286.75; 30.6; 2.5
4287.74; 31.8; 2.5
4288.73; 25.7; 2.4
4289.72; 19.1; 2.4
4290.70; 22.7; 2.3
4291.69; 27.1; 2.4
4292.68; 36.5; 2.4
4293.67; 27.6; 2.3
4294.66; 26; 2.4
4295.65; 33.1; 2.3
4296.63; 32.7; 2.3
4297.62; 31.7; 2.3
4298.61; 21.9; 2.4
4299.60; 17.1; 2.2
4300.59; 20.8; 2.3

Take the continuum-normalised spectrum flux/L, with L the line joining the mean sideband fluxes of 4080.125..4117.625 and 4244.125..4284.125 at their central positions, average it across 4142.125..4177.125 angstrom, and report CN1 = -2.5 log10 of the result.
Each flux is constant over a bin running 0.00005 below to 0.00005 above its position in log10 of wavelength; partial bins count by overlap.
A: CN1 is 0.05 mag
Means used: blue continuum 35.8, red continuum 30.4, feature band 32.4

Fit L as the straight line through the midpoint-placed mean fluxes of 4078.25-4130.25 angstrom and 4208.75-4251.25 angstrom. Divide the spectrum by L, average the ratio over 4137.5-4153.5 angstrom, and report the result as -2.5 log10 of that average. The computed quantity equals 0.08 mag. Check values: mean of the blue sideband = 35.3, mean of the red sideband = 29.8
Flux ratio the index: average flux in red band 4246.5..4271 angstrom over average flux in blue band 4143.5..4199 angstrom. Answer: 0.9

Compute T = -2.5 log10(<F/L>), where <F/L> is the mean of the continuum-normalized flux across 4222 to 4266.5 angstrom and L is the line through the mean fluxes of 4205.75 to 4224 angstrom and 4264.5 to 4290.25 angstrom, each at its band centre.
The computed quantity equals 0.120 mag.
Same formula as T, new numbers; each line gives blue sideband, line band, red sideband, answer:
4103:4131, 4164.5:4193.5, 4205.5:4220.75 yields 0.068 mag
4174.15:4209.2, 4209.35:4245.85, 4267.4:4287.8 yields 0.056 mag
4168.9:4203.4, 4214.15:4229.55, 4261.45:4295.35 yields 0.273 mag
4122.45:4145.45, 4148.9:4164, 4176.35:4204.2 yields -0.149 mag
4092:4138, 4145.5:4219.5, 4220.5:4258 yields -0.094 mag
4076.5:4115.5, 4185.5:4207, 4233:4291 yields 0.059 mag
